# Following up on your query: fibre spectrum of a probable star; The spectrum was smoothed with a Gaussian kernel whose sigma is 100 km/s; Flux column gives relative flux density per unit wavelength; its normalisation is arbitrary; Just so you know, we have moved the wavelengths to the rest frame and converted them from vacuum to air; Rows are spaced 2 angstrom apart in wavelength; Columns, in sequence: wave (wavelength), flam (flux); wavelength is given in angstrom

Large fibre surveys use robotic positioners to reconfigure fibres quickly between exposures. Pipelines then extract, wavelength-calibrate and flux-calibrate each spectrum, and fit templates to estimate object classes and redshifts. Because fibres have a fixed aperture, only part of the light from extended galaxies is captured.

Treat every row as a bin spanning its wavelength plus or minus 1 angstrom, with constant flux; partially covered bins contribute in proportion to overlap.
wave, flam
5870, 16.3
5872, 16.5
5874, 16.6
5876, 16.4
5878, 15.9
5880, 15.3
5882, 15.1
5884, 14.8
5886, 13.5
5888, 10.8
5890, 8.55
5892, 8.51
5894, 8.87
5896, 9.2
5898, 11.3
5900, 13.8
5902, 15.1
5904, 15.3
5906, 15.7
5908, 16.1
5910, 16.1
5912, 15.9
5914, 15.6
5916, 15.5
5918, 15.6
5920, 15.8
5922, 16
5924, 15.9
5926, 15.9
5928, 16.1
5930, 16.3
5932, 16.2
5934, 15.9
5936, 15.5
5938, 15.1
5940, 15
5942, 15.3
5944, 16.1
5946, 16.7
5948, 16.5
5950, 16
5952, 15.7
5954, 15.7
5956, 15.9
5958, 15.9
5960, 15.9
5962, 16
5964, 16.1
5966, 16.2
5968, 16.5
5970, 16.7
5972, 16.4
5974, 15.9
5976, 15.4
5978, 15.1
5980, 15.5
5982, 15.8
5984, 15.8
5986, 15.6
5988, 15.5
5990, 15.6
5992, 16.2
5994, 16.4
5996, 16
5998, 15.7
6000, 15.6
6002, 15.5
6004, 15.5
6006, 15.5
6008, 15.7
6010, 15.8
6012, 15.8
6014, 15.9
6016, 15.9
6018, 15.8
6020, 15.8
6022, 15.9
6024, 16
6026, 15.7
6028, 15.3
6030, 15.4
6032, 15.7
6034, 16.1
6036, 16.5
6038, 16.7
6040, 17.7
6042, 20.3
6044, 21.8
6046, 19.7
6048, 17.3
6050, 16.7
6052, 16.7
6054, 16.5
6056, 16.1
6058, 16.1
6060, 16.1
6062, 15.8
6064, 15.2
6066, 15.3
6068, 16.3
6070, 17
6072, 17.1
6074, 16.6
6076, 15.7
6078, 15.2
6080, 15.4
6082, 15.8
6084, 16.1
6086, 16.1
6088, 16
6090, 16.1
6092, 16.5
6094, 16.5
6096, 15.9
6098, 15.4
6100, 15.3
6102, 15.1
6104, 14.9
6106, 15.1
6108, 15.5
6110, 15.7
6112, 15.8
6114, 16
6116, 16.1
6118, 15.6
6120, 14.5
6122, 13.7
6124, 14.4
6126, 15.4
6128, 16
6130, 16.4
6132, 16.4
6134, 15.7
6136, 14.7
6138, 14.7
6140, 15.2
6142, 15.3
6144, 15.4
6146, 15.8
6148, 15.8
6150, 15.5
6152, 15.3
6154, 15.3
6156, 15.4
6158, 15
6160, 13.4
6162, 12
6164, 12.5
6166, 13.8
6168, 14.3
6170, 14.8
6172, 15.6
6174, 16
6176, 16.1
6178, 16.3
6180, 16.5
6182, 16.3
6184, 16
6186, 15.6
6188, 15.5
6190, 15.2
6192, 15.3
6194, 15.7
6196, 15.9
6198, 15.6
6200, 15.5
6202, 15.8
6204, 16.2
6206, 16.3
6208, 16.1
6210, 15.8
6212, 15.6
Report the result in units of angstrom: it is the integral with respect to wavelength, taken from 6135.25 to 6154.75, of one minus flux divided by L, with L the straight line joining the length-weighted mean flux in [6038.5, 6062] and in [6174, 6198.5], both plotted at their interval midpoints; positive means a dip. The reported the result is 1.3 angstrom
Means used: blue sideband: 17.6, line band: 15.3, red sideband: 15.8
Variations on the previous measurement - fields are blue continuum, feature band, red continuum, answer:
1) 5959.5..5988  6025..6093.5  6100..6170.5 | -4.8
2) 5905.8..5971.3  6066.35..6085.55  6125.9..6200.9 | -0.7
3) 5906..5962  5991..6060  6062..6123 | -2.9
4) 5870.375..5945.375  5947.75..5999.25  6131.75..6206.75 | -3.8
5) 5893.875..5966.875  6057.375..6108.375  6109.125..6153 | -1.5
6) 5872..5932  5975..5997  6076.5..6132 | -1.2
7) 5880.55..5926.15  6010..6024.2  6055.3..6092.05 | -0.5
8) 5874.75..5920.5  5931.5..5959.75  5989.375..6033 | -2.2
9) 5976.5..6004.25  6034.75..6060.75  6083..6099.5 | -2.7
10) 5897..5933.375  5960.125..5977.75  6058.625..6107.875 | -0.6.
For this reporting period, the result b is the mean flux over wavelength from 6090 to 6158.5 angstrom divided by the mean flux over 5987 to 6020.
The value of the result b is 0.98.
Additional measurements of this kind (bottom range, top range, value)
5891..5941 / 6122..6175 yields 1.02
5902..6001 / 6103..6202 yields 0.96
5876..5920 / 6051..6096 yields 1.17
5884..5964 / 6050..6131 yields 1.07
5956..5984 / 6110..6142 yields 0.96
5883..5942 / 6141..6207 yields 1.07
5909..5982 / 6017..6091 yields 1.04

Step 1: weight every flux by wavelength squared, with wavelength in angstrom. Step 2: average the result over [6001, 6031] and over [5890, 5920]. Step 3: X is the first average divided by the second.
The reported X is 1.19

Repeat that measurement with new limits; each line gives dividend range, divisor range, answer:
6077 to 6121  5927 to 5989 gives 1.03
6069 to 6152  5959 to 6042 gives 1.02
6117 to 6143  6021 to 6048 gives 0.92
